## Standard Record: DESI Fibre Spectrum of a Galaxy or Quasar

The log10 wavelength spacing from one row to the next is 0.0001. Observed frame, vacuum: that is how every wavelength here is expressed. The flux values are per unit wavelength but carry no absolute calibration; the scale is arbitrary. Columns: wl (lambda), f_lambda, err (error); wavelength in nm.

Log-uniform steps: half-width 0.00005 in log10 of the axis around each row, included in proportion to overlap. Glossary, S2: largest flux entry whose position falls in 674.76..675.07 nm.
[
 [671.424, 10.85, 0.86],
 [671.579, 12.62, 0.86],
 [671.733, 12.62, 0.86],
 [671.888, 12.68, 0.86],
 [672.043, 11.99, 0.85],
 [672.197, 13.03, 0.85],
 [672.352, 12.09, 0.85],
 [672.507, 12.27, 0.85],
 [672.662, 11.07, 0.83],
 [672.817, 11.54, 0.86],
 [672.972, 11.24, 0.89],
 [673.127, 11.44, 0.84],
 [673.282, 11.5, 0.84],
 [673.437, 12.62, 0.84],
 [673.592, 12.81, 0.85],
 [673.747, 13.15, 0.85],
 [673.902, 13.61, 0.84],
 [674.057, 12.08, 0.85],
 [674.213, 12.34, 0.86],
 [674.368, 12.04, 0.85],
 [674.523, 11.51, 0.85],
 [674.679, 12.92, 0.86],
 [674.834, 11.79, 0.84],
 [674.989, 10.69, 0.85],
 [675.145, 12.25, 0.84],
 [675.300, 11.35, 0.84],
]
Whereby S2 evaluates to 11.79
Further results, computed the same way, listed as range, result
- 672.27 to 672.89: 12.27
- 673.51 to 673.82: 13.15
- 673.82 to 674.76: 13.61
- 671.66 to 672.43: 13.03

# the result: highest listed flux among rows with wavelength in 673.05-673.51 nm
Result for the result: 12.62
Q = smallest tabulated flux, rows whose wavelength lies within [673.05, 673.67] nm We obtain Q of 11.44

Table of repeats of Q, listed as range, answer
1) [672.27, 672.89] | 11.07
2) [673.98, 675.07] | 10.69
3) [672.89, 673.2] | 11.24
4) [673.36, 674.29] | 12.08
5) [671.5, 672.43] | 11.99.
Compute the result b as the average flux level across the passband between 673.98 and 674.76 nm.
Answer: 12.2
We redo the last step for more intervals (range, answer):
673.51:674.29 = 12.8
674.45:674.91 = 12.1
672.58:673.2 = 11.3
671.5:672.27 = 12.6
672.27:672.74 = 11.8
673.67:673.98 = 13.4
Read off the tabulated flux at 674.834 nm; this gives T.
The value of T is 11.79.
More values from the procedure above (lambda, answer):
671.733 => 12.62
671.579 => 12.62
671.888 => 12.68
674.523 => 11.51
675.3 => 11.35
